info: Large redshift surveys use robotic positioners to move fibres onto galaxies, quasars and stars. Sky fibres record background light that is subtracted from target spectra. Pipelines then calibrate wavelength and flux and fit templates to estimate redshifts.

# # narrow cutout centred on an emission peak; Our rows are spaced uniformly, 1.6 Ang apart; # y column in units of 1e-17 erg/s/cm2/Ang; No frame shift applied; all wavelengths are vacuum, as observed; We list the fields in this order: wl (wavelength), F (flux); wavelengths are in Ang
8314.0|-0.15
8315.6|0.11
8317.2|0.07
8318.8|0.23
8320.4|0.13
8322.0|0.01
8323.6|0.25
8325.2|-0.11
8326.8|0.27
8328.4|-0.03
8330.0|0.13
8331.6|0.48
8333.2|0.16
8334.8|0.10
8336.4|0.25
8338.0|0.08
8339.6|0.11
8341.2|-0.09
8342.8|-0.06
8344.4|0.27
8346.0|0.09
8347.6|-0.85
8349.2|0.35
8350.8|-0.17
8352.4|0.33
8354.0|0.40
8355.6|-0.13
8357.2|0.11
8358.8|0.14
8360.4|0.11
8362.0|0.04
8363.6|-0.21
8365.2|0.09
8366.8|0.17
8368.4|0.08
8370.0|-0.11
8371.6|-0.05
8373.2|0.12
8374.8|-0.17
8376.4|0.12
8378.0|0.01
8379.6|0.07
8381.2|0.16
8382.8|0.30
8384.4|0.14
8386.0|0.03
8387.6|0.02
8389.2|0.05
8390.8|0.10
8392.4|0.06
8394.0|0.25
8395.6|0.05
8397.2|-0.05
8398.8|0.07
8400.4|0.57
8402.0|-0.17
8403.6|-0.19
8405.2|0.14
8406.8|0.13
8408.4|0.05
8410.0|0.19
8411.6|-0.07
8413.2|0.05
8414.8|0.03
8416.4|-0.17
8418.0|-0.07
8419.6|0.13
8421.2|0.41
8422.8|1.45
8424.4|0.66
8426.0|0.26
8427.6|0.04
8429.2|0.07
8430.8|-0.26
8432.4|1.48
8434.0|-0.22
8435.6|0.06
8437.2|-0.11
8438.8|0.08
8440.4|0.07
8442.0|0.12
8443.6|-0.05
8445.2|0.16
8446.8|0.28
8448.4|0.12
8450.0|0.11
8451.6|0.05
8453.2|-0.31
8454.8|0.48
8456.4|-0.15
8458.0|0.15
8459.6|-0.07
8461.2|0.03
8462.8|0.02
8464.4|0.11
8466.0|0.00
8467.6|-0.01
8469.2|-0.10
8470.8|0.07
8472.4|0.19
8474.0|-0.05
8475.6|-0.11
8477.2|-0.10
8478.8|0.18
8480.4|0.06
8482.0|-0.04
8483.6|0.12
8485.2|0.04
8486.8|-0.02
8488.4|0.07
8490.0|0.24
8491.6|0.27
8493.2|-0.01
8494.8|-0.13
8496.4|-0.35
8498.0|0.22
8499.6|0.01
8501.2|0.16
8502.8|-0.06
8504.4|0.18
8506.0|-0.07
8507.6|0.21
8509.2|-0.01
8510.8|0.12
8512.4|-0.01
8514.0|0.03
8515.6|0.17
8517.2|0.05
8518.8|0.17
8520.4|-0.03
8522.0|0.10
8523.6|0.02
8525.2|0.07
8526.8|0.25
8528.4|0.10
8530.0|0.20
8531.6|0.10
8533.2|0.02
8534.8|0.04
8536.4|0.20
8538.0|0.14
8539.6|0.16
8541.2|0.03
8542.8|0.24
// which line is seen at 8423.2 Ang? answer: H-alpha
